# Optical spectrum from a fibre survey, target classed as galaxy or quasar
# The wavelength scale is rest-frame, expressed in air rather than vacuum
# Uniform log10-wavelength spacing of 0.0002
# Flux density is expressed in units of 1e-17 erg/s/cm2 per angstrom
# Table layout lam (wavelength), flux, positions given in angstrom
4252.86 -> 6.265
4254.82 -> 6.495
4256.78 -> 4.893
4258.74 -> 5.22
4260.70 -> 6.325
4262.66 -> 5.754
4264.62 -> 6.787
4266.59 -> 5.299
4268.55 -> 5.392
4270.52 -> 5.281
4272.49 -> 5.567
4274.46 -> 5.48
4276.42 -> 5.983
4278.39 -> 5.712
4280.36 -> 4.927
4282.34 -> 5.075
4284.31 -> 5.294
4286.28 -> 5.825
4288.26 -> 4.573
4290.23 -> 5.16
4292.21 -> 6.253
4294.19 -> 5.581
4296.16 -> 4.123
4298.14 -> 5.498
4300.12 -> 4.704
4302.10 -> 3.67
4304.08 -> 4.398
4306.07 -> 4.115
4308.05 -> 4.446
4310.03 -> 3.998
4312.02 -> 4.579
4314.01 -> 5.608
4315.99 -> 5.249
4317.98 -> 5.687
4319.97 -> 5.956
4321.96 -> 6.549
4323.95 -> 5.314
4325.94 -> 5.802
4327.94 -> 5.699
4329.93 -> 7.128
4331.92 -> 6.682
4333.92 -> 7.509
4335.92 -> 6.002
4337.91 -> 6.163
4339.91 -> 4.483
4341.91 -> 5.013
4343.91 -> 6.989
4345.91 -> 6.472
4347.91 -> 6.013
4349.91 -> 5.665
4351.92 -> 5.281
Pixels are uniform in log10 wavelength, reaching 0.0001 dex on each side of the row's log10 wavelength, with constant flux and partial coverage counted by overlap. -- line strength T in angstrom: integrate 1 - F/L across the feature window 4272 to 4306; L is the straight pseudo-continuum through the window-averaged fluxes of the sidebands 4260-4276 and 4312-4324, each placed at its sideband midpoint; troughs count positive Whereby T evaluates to 3.4 angstrom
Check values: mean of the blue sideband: 5.74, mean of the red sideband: 5.66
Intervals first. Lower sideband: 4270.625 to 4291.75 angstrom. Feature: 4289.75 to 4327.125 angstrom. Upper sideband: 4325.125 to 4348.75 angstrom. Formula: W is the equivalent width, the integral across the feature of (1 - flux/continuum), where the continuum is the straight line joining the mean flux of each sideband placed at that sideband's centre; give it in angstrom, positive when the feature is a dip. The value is 4.4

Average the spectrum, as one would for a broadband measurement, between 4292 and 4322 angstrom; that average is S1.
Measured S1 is 4.95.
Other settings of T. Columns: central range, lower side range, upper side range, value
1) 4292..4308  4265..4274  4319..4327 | 2.8 angstrom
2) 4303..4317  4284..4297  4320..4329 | 2.5 angstrom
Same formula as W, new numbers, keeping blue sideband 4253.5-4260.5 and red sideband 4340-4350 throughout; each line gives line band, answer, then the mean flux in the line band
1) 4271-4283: 0.5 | 5.46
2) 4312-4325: 0.5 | 5.64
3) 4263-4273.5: 0.0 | 5.67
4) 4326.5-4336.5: -1.2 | 6.59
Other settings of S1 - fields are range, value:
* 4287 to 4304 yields 4.93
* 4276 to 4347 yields 5.45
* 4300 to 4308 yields 4.19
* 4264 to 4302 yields 5.34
